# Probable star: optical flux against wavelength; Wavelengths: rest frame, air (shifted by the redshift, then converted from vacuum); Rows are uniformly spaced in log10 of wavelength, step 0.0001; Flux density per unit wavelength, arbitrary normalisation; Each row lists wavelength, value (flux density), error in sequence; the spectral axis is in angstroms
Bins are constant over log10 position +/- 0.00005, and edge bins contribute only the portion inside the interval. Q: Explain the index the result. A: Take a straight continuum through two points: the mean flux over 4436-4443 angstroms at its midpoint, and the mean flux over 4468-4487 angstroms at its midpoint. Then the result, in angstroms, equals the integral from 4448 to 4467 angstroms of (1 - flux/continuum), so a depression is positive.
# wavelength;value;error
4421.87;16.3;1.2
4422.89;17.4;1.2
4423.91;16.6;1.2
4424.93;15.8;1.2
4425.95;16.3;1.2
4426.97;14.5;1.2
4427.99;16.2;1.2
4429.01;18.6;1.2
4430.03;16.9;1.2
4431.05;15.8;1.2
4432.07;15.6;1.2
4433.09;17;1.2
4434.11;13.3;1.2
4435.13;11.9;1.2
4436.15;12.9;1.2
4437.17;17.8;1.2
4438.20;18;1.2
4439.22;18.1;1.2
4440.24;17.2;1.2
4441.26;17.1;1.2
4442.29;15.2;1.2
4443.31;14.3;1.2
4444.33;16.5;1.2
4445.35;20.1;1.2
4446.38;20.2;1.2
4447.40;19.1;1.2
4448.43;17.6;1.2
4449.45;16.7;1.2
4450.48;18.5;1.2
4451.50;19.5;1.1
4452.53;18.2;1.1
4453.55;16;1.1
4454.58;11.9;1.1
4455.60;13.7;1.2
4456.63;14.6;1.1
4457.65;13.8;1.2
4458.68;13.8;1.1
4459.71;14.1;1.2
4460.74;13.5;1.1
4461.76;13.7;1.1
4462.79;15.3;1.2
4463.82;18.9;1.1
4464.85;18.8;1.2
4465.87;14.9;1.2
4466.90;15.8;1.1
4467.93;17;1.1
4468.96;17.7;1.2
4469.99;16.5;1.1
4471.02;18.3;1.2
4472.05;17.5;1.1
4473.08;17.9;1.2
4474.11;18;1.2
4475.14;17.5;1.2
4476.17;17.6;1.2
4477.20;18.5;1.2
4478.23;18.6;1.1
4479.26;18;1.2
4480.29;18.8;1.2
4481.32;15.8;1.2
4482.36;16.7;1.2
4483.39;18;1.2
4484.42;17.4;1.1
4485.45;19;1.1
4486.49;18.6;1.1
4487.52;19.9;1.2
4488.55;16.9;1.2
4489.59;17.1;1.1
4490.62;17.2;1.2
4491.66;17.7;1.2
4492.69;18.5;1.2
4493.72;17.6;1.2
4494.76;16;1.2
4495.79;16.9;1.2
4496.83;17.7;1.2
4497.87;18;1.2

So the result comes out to 1.63 angstroms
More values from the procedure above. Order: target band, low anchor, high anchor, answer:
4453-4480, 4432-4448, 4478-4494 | 1.7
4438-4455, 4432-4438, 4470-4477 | -1.8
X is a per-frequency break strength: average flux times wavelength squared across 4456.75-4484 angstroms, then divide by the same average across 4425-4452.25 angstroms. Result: 1.0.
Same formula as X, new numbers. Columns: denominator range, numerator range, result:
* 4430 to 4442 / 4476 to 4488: 1.16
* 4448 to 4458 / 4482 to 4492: 1.13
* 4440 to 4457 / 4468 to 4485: 1.06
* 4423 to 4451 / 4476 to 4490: 1.10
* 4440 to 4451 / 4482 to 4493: 1.04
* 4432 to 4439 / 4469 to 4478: 1.18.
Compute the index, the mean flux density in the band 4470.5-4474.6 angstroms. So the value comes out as 17.9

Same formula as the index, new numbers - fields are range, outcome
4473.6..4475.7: 17.8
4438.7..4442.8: 16.9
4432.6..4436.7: 13.8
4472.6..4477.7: 17.9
